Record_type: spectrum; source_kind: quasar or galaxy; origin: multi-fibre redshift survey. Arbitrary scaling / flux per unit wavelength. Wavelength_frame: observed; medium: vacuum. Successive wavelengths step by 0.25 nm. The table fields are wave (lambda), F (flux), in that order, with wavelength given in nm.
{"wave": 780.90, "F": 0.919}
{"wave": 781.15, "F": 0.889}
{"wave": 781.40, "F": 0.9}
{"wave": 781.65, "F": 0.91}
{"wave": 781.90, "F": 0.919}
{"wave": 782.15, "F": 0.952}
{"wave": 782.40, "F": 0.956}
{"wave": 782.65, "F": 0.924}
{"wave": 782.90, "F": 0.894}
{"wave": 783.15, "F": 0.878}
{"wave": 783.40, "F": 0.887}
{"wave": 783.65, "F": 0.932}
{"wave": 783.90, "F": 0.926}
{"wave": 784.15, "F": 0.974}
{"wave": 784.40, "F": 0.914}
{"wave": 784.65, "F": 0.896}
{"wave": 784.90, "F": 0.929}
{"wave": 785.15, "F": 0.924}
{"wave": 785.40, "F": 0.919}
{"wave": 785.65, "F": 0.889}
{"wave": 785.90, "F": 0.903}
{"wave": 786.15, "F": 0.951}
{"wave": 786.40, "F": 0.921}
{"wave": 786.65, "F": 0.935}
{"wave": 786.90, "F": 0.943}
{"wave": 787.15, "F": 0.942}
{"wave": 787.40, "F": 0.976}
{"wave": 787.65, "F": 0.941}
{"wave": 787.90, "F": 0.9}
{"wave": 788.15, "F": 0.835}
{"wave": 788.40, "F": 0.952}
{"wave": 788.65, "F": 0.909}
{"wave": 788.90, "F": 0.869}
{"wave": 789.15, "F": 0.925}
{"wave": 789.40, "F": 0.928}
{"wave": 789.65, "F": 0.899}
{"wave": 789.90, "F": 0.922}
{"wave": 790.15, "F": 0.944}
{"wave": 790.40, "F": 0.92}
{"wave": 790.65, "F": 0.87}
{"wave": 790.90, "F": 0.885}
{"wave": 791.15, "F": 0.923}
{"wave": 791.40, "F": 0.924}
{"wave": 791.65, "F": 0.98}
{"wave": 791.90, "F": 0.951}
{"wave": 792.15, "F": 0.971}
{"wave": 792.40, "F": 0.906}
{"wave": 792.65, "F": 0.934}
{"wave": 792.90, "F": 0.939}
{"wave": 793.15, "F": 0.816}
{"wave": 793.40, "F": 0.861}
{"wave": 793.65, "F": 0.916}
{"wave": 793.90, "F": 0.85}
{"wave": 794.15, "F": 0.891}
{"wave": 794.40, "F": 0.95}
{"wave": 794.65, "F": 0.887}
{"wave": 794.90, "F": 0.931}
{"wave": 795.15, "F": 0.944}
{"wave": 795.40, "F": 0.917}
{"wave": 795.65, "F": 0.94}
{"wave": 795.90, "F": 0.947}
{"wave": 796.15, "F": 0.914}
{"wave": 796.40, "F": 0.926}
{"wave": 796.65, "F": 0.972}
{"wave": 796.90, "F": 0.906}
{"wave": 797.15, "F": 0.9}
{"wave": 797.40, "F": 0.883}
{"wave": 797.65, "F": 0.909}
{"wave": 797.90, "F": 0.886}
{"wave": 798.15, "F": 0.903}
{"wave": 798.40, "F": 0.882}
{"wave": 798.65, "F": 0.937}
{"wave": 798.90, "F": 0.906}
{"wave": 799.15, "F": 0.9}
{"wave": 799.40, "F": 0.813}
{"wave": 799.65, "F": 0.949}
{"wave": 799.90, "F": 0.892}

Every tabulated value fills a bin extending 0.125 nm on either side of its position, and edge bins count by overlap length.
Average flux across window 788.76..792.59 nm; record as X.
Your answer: 0.921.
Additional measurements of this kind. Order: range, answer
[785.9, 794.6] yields 0.917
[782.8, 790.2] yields 0.918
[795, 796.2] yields 0.934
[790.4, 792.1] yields 0.924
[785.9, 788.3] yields 0.926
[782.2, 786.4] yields 0.919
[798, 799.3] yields 0.903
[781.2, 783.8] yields 0.915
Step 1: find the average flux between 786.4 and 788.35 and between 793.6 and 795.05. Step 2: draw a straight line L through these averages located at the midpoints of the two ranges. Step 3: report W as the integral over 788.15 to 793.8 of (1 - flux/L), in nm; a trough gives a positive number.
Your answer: 0.01 nm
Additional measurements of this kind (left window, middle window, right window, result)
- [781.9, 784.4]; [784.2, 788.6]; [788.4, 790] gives -0.024 nm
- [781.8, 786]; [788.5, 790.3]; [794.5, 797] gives 0.018 nm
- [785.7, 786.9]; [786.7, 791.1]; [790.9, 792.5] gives 0.078 nm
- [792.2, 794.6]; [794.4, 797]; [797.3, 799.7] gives -0.095 nm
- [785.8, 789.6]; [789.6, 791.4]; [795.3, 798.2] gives 0.019 nm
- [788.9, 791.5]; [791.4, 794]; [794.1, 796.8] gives 0.019 nm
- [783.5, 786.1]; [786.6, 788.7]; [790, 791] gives -0.029 nm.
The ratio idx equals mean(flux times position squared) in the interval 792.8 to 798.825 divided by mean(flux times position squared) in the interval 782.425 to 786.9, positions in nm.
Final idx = 1.02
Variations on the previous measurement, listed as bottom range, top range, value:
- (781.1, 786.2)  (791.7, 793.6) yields 1.02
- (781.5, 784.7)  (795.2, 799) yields 1.03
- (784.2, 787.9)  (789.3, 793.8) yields 1.00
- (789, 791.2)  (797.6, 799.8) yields 1.01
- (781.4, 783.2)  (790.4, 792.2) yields 1.03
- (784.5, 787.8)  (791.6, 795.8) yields 1.01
